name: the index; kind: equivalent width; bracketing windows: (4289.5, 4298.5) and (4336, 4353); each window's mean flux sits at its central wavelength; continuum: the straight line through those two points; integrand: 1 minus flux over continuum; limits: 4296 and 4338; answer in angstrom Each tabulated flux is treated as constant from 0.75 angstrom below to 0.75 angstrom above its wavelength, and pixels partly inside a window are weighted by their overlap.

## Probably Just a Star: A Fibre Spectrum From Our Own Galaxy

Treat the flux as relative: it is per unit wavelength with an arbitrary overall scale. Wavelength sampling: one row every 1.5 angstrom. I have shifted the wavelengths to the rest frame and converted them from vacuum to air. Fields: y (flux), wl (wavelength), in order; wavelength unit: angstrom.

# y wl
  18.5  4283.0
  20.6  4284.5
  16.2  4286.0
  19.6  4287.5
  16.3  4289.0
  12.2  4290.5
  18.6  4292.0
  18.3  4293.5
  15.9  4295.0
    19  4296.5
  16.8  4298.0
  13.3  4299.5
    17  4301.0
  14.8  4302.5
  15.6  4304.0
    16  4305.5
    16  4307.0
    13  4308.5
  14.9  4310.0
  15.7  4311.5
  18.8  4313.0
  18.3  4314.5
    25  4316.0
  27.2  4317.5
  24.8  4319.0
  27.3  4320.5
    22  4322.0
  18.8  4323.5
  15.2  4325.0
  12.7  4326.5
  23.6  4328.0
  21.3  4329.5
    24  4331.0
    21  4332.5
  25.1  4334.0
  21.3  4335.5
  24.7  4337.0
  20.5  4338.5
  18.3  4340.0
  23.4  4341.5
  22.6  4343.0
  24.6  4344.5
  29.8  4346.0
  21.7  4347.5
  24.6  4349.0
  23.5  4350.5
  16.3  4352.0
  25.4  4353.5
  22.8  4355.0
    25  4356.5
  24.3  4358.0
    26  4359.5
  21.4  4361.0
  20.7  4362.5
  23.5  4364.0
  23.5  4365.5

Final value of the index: 0.4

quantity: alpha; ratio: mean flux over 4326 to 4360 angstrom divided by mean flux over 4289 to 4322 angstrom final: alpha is 1.26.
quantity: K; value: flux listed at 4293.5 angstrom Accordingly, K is 18.3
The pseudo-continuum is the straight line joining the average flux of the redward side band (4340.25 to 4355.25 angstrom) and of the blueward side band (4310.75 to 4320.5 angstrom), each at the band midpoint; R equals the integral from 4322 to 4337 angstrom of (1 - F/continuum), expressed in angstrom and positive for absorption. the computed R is 1.3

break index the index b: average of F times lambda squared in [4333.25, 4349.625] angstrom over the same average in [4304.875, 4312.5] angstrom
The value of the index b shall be 1.55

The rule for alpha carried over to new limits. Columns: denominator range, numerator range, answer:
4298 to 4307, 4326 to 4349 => 1.45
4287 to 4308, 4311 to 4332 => 1.29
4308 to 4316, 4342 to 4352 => 1.40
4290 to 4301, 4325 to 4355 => 1.35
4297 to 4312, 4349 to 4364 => 1.49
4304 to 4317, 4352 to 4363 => 1.34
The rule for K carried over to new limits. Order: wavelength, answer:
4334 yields 25.1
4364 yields 23.5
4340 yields 18.3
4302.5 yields 14.8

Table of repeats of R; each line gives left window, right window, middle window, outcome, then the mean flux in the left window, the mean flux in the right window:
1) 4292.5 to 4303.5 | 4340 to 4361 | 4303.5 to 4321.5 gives -0.9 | 16.5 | 23.6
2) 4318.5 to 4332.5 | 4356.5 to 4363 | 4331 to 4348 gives -0.8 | 21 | 23.4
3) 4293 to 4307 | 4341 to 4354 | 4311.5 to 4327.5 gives -1.4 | 16.2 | 23.5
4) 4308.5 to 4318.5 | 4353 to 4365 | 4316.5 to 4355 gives -1.6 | 19.6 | 23.6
